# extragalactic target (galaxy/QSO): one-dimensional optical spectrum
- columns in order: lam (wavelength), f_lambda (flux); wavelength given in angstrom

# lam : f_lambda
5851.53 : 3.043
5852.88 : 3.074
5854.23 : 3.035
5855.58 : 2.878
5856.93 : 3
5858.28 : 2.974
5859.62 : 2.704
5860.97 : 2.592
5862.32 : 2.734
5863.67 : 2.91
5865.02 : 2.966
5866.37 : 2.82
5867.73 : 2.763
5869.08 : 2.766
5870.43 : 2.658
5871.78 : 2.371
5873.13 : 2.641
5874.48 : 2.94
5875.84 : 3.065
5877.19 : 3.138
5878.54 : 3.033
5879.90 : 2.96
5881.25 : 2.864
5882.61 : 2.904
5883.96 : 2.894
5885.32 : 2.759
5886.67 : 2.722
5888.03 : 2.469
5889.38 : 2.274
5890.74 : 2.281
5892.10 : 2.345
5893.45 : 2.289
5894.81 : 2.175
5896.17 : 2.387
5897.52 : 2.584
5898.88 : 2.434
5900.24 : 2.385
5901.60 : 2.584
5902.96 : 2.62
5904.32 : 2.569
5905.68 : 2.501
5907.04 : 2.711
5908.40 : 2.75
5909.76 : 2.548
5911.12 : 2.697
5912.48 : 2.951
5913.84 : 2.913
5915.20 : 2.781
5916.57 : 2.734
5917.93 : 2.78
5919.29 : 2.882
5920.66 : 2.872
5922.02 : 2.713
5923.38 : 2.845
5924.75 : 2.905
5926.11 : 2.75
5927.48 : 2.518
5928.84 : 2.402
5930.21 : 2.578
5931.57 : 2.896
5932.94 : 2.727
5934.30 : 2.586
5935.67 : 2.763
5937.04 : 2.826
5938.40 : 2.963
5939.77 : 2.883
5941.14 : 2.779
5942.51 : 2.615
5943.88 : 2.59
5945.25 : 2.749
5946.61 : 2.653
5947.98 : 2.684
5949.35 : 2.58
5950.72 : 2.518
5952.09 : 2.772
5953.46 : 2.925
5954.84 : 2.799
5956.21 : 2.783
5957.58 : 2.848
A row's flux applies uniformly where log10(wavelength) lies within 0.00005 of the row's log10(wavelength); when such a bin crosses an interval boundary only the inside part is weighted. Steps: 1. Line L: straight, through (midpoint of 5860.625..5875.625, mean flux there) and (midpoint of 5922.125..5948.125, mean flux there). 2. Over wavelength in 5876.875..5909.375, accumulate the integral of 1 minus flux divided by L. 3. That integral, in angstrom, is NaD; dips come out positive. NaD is 1.7 angstrom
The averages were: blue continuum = 2.75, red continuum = 2.72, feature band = 2.6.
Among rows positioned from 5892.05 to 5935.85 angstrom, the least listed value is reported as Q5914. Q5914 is 2.175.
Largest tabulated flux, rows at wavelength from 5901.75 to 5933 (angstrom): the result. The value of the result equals 2.951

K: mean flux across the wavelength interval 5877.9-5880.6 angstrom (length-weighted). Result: 2.99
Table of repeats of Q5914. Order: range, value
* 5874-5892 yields 2.274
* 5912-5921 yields 2.734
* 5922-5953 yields 2.402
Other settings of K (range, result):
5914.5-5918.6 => 2.76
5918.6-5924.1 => 2.83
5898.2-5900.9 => 2.41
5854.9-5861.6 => 2.83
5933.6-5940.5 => 2.8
